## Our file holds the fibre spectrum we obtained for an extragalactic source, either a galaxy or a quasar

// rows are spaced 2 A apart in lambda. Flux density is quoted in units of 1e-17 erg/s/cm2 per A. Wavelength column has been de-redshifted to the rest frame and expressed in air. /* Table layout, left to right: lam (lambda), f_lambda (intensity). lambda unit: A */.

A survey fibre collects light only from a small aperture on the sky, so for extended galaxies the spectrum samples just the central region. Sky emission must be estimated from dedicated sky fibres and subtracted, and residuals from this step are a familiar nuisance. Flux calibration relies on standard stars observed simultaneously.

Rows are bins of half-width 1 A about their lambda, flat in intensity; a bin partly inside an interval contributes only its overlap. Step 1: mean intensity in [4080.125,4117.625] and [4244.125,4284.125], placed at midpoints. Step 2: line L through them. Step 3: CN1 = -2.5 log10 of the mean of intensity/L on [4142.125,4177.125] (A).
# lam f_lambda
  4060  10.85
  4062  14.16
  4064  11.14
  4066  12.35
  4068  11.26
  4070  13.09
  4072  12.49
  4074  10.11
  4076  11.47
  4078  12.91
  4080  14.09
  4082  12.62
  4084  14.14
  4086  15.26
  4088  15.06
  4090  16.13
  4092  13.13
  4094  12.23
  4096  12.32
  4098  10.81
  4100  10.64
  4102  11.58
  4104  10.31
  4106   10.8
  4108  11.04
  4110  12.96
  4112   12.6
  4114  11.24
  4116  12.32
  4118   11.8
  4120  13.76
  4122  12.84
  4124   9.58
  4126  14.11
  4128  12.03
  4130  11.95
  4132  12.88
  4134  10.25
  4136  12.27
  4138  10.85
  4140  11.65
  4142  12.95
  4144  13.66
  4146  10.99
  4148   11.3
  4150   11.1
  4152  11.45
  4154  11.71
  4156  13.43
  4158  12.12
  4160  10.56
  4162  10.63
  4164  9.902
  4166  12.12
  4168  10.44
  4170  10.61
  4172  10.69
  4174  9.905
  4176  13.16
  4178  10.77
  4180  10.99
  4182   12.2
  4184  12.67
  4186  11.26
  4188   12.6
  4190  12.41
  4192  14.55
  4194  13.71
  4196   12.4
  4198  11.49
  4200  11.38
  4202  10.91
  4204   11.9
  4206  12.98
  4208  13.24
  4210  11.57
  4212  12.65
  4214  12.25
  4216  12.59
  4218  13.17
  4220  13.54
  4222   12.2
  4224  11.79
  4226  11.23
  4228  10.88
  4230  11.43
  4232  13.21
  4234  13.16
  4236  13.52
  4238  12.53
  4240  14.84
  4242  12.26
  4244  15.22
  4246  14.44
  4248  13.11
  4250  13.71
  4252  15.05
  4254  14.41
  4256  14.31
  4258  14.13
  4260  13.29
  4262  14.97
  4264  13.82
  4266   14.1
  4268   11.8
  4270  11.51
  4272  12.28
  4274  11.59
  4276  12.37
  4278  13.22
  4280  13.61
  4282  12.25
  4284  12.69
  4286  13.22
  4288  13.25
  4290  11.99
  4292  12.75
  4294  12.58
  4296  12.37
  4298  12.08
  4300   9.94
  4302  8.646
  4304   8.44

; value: 0.126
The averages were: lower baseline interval 12.5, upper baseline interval 13.4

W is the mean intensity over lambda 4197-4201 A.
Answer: 11.4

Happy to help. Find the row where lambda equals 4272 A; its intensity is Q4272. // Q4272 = 12.28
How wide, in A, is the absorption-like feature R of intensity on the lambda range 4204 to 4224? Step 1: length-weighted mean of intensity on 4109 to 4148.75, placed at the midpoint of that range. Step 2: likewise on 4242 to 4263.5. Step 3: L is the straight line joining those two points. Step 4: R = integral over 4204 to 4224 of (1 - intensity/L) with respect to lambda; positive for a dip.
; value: 1.4 A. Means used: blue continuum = 12.1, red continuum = 14.2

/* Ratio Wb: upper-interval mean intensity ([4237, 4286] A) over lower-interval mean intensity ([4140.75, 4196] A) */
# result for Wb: 1.14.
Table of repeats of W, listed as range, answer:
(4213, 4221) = 12.9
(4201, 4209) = 12.3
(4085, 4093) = 14.9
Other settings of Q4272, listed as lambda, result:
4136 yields 12.27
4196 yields 12.4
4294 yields 12.58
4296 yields 12.37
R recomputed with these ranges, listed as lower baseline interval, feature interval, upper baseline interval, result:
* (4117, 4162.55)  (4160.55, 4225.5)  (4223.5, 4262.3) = 3.75 A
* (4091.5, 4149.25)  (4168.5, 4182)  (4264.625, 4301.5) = 1.08 A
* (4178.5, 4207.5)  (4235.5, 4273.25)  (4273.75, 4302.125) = -4.19 A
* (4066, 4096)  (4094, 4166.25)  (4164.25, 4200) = 4.24 A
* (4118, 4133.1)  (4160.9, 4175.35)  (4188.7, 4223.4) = 2.07 A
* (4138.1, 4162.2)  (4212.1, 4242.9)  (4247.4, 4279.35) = 0.69 A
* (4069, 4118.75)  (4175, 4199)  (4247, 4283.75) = 1.04 A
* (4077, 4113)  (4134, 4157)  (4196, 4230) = 1.06 A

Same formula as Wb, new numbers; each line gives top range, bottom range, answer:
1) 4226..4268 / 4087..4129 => 1.10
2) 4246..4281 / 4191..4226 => 1.08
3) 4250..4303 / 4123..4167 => 1.09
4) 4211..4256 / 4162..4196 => 1.11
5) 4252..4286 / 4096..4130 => 1.12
